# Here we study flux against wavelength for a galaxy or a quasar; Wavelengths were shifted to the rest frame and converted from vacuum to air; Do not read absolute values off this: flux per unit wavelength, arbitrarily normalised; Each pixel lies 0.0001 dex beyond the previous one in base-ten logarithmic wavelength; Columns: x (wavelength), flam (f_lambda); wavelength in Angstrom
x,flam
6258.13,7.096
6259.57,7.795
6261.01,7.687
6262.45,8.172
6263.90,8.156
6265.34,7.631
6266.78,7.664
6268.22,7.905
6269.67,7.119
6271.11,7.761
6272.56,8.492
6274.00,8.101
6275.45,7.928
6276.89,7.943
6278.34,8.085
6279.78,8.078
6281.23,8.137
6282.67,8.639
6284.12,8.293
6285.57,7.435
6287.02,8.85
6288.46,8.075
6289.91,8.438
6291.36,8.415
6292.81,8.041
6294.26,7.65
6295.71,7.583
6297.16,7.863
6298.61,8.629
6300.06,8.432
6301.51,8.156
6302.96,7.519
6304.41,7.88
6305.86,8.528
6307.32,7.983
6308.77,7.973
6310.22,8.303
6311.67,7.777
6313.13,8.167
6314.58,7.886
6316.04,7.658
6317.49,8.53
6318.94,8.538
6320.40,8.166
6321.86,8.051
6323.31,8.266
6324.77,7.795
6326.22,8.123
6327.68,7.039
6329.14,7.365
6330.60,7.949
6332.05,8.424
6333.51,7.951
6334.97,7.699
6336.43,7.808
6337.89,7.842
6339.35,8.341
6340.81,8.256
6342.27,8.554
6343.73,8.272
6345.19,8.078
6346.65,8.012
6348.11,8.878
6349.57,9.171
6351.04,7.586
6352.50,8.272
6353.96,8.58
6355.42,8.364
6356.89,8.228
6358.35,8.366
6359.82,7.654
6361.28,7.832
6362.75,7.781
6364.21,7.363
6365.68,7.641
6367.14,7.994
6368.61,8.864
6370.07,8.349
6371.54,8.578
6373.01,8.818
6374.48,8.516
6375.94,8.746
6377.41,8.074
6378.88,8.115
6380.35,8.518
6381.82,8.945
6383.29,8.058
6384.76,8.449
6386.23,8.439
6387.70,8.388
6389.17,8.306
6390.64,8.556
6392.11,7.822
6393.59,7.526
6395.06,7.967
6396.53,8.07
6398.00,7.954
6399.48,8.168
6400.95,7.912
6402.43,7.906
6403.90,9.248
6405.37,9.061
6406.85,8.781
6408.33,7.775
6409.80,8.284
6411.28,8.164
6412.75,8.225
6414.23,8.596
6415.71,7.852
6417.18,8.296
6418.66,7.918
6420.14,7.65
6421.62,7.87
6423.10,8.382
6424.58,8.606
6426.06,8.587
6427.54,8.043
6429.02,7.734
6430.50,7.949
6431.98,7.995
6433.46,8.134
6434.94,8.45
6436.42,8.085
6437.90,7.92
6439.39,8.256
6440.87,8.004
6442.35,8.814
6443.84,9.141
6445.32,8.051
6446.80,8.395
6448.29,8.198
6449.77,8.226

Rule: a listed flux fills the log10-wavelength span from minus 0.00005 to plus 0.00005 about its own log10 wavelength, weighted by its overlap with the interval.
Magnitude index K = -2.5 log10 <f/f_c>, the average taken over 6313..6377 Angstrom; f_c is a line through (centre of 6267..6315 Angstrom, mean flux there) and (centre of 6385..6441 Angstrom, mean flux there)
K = -0.004 mag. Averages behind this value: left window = 8.06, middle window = 8.14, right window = 8.19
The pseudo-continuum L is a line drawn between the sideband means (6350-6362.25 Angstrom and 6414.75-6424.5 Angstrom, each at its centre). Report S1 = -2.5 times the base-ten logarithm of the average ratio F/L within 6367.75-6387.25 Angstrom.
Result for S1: -0.05 mag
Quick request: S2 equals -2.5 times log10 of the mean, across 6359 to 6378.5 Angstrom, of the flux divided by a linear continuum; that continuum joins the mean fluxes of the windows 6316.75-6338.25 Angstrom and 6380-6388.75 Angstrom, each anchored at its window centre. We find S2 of 0.02 mag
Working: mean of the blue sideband 7.97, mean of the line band 8.17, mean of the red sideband 8.46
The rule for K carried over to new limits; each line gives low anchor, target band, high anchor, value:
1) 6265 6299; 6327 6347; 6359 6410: 0.02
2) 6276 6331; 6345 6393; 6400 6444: -0.02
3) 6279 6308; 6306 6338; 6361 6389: 0.03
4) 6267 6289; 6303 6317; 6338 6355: 0.03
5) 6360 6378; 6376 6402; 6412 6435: 0.00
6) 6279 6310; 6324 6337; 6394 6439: 0.05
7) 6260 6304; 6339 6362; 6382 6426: -0.02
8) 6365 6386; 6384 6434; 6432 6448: 0.02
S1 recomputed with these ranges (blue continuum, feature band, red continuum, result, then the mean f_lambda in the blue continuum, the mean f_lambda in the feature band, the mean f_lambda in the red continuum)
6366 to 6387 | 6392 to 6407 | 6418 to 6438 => 0.010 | 8.45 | 8.21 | 8.1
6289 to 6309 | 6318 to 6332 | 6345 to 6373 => 0.024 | 8.08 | 7.96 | 8.21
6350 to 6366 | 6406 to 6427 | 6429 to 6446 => -0.005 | 8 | 8.21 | 8.23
